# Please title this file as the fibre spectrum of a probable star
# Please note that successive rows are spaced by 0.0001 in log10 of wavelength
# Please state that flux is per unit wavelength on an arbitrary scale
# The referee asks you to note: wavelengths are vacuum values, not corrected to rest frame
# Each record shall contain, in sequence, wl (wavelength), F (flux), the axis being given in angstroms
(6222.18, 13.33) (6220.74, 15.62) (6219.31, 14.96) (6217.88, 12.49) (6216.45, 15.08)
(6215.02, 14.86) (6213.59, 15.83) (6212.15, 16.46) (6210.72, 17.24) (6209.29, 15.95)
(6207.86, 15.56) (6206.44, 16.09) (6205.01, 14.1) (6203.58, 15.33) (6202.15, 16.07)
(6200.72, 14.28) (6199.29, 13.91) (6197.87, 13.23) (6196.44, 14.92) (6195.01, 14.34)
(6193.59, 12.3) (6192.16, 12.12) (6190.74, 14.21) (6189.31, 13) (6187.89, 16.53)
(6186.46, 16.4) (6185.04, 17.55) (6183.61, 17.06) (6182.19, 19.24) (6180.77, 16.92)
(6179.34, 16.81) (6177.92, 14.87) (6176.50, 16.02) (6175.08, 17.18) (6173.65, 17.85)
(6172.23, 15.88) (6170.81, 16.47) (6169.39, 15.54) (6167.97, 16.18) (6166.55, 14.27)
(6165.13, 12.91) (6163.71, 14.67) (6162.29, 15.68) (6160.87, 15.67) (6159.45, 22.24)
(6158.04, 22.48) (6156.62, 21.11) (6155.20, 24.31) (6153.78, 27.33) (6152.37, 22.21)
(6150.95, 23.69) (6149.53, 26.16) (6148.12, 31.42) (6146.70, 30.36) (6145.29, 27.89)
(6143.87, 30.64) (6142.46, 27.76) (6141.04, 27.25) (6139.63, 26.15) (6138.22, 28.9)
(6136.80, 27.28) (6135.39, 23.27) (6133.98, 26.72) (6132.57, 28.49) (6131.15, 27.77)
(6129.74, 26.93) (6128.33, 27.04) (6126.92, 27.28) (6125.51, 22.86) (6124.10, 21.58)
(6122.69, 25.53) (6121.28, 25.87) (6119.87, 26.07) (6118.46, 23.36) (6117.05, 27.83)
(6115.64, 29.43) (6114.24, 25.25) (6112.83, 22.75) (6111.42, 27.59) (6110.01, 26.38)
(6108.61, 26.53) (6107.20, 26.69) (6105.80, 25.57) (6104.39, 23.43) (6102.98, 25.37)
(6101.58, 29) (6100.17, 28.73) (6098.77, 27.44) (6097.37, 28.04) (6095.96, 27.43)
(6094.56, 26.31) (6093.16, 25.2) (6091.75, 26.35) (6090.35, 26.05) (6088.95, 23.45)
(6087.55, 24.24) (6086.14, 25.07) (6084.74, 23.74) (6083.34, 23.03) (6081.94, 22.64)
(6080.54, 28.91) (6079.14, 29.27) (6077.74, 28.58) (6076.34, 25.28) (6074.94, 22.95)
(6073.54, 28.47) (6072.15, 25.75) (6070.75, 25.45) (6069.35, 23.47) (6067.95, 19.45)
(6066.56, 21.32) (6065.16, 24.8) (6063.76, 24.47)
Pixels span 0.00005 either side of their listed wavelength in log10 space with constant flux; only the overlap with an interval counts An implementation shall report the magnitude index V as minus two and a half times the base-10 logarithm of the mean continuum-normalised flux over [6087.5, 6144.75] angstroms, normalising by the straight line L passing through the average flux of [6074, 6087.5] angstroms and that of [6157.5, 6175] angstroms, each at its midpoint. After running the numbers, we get -0.214 mag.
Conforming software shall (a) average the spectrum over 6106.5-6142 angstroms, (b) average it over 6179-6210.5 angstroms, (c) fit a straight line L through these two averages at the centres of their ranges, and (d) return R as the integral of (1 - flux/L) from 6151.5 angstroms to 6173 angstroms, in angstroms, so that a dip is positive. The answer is 2.05 angstroms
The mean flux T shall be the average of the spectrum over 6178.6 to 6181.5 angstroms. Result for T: 16.9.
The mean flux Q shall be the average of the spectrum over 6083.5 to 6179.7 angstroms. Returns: 23.9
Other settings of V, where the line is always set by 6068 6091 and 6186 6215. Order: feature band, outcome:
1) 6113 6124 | -0.18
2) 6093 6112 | -0.15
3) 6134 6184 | -0.15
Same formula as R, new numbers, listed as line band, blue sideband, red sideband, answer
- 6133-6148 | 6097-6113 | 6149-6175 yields -4.09 angstroms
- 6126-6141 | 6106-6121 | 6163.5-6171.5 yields -3.36 angstroms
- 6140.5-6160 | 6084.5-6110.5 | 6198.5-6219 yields -4.74 angstroms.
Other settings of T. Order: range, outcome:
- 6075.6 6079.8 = 27.6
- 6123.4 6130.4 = 25.1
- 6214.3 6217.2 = 15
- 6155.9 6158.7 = 21.8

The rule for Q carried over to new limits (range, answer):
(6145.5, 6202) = 17.9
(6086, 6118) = 26.3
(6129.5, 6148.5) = 27.9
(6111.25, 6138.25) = 26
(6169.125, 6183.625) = 16.7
